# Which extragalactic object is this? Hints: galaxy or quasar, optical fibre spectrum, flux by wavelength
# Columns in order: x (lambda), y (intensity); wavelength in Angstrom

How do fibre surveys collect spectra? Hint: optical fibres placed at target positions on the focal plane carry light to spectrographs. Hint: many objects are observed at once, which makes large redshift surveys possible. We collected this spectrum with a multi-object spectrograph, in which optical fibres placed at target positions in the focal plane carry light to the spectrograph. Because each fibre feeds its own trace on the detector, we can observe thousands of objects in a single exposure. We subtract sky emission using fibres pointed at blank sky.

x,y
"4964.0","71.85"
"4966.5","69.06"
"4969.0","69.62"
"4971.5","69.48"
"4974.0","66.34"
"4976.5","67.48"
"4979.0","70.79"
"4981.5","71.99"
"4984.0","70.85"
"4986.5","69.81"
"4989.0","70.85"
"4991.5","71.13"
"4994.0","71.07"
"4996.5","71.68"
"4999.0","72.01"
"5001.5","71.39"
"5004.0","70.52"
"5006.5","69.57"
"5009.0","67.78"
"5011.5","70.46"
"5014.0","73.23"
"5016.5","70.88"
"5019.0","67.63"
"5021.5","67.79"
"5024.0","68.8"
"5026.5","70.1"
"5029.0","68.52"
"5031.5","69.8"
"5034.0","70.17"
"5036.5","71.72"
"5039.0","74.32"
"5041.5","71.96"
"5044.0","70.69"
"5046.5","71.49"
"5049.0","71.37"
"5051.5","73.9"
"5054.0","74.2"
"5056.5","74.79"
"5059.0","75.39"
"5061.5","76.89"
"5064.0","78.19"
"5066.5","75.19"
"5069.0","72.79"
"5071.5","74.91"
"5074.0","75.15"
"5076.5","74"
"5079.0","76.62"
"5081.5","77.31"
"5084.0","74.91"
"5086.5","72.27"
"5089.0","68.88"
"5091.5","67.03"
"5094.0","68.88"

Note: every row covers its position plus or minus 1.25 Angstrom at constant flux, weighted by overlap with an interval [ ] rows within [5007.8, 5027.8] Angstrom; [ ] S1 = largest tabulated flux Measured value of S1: 73.23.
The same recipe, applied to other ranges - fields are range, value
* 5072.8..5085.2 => 77.31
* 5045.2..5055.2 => 74.2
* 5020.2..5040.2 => 74.32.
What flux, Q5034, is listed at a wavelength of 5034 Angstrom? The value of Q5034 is 70.17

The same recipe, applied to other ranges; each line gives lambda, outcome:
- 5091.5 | 67.03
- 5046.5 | 71.49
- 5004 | 70.52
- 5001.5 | 71.39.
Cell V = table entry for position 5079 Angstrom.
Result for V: 76.62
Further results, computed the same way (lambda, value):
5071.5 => 74.91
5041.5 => 71.96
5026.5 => 70.1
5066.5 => 75.19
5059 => 75.39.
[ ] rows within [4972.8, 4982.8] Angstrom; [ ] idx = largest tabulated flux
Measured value 71.99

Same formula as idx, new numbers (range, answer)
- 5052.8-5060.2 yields 75.39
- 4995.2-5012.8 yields 72.01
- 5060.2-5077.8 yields 78.19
